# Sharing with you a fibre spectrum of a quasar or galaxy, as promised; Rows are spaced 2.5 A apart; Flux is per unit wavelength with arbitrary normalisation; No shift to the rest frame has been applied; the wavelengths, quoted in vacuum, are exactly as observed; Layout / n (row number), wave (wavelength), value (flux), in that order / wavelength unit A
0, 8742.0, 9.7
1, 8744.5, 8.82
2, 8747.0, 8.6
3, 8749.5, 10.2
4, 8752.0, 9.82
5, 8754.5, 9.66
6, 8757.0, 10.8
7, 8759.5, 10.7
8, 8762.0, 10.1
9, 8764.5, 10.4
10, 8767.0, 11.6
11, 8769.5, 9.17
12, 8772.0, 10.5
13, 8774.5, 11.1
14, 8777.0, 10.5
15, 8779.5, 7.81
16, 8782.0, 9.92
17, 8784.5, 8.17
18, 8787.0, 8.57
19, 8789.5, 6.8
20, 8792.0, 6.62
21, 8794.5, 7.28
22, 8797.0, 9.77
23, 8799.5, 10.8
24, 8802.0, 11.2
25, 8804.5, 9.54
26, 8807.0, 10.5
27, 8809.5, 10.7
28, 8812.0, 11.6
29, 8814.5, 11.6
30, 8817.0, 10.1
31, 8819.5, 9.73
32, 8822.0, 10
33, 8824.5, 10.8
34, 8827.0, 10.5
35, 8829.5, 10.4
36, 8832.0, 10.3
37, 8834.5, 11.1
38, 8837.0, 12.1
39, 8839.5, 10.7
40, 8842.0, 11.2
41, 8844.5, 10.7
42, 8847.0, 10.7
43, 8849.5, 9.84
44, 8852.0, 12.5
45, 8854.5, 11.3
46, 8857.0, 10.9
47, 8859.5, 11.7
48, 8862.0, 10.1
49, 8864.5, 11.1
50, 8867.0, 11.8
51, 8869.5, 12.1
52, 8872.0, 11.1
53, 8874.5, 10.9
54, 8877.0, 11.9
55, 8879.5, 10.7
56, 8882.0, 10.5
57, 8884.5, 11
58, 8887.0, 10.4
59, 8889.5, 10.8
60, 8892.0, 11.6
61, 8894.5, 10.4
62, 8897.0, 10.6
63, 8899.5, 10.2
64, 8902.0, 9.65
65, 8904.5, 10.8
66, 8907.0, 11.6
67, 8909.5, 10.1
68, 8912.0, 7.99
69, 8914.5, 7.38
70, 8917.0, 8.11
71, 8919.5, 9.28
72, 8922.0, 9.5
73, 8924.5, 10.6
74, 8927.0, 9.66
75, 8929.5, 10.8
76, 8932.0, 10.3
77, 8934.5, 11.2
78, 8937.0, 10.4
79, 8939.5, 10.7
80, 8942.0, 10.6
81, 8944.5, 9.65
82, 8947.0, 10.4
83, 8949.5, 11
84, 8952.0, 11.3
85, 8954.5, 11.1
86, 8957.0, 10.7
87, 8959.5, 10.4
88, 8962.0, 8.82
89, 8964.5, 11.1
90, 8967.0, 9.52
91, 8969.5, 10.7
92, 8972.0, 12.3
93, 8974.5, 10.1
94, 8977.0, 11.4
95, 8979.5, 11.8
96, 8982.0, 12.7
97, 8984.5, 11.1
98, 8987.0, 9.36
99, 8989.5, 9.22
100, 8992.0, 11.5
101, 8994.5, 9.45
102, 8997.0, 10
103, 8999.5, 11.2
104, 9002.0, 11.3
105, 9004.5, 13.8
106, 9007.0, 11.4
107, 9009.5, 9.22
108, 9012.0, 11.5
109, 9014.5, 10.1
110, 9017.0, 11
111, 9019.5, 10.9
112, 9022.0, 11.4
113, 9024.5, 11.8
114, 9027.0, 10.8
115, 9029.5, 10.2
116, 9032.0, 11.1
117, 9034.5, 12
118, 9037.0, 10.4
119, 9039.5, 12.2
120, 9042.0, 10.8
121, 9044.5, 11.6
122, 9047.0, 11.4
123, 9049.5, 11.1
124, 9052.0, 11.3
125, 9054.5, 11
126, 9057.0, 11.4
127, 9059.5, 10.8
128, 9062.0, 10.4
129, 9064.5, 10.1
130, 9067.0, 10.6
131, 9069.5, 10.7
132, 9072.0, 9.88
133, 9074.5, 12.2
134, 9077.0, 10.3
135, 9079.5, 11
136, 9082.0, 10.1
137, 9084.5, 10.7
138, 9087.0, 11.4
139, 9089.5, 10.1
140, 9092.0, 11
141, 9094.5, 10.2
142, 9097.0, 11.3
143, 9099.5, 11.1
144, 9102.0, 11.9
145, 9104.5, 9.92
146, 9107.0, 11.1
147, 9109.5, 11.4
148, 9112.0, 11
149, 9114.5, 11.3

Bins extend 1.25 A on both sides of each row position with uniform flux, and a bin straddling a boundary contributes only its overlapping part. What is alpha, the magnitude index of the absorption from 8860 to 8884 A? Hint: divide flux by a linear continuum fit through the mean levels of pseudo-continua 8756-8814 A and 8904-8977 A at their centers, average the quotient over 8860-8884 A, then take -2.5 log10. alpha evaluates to -0.12 mag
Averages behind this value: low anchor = 9.77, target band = 11.1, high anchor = 10.2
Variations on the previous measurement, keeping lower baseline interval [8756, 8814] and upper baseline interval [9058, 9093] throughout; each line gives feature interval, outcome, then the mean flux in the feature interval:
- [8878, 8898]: -0.07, 10.8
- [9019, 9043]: -0.06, 11.2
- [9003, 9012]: -0.10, 11.5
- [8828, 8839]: -0.11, 10.9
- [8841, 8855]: -0.11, 11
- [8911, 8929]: 0.13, 9.02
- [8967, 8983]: -0.10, 11.3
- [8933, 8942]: -0.05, 10.7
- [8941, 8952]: -0.03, 10.5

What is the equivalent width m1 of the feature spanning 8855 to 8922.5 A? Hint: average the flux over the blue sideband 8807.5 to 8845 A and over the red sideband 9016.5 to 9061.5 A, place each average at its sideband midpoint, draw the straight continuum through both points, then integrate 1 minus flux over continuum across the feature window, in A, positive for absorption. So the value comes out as 2.5 A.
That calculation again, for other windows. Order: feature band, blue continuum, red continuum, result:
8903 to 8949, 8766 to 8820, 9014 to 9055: 2.3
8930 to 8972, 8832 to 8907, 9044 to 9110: 1.5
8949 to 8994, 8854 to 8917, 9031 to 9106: 0.0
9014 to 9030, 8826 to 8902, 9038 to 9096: -0.1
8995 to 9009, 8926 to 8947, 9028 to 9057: -0.5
